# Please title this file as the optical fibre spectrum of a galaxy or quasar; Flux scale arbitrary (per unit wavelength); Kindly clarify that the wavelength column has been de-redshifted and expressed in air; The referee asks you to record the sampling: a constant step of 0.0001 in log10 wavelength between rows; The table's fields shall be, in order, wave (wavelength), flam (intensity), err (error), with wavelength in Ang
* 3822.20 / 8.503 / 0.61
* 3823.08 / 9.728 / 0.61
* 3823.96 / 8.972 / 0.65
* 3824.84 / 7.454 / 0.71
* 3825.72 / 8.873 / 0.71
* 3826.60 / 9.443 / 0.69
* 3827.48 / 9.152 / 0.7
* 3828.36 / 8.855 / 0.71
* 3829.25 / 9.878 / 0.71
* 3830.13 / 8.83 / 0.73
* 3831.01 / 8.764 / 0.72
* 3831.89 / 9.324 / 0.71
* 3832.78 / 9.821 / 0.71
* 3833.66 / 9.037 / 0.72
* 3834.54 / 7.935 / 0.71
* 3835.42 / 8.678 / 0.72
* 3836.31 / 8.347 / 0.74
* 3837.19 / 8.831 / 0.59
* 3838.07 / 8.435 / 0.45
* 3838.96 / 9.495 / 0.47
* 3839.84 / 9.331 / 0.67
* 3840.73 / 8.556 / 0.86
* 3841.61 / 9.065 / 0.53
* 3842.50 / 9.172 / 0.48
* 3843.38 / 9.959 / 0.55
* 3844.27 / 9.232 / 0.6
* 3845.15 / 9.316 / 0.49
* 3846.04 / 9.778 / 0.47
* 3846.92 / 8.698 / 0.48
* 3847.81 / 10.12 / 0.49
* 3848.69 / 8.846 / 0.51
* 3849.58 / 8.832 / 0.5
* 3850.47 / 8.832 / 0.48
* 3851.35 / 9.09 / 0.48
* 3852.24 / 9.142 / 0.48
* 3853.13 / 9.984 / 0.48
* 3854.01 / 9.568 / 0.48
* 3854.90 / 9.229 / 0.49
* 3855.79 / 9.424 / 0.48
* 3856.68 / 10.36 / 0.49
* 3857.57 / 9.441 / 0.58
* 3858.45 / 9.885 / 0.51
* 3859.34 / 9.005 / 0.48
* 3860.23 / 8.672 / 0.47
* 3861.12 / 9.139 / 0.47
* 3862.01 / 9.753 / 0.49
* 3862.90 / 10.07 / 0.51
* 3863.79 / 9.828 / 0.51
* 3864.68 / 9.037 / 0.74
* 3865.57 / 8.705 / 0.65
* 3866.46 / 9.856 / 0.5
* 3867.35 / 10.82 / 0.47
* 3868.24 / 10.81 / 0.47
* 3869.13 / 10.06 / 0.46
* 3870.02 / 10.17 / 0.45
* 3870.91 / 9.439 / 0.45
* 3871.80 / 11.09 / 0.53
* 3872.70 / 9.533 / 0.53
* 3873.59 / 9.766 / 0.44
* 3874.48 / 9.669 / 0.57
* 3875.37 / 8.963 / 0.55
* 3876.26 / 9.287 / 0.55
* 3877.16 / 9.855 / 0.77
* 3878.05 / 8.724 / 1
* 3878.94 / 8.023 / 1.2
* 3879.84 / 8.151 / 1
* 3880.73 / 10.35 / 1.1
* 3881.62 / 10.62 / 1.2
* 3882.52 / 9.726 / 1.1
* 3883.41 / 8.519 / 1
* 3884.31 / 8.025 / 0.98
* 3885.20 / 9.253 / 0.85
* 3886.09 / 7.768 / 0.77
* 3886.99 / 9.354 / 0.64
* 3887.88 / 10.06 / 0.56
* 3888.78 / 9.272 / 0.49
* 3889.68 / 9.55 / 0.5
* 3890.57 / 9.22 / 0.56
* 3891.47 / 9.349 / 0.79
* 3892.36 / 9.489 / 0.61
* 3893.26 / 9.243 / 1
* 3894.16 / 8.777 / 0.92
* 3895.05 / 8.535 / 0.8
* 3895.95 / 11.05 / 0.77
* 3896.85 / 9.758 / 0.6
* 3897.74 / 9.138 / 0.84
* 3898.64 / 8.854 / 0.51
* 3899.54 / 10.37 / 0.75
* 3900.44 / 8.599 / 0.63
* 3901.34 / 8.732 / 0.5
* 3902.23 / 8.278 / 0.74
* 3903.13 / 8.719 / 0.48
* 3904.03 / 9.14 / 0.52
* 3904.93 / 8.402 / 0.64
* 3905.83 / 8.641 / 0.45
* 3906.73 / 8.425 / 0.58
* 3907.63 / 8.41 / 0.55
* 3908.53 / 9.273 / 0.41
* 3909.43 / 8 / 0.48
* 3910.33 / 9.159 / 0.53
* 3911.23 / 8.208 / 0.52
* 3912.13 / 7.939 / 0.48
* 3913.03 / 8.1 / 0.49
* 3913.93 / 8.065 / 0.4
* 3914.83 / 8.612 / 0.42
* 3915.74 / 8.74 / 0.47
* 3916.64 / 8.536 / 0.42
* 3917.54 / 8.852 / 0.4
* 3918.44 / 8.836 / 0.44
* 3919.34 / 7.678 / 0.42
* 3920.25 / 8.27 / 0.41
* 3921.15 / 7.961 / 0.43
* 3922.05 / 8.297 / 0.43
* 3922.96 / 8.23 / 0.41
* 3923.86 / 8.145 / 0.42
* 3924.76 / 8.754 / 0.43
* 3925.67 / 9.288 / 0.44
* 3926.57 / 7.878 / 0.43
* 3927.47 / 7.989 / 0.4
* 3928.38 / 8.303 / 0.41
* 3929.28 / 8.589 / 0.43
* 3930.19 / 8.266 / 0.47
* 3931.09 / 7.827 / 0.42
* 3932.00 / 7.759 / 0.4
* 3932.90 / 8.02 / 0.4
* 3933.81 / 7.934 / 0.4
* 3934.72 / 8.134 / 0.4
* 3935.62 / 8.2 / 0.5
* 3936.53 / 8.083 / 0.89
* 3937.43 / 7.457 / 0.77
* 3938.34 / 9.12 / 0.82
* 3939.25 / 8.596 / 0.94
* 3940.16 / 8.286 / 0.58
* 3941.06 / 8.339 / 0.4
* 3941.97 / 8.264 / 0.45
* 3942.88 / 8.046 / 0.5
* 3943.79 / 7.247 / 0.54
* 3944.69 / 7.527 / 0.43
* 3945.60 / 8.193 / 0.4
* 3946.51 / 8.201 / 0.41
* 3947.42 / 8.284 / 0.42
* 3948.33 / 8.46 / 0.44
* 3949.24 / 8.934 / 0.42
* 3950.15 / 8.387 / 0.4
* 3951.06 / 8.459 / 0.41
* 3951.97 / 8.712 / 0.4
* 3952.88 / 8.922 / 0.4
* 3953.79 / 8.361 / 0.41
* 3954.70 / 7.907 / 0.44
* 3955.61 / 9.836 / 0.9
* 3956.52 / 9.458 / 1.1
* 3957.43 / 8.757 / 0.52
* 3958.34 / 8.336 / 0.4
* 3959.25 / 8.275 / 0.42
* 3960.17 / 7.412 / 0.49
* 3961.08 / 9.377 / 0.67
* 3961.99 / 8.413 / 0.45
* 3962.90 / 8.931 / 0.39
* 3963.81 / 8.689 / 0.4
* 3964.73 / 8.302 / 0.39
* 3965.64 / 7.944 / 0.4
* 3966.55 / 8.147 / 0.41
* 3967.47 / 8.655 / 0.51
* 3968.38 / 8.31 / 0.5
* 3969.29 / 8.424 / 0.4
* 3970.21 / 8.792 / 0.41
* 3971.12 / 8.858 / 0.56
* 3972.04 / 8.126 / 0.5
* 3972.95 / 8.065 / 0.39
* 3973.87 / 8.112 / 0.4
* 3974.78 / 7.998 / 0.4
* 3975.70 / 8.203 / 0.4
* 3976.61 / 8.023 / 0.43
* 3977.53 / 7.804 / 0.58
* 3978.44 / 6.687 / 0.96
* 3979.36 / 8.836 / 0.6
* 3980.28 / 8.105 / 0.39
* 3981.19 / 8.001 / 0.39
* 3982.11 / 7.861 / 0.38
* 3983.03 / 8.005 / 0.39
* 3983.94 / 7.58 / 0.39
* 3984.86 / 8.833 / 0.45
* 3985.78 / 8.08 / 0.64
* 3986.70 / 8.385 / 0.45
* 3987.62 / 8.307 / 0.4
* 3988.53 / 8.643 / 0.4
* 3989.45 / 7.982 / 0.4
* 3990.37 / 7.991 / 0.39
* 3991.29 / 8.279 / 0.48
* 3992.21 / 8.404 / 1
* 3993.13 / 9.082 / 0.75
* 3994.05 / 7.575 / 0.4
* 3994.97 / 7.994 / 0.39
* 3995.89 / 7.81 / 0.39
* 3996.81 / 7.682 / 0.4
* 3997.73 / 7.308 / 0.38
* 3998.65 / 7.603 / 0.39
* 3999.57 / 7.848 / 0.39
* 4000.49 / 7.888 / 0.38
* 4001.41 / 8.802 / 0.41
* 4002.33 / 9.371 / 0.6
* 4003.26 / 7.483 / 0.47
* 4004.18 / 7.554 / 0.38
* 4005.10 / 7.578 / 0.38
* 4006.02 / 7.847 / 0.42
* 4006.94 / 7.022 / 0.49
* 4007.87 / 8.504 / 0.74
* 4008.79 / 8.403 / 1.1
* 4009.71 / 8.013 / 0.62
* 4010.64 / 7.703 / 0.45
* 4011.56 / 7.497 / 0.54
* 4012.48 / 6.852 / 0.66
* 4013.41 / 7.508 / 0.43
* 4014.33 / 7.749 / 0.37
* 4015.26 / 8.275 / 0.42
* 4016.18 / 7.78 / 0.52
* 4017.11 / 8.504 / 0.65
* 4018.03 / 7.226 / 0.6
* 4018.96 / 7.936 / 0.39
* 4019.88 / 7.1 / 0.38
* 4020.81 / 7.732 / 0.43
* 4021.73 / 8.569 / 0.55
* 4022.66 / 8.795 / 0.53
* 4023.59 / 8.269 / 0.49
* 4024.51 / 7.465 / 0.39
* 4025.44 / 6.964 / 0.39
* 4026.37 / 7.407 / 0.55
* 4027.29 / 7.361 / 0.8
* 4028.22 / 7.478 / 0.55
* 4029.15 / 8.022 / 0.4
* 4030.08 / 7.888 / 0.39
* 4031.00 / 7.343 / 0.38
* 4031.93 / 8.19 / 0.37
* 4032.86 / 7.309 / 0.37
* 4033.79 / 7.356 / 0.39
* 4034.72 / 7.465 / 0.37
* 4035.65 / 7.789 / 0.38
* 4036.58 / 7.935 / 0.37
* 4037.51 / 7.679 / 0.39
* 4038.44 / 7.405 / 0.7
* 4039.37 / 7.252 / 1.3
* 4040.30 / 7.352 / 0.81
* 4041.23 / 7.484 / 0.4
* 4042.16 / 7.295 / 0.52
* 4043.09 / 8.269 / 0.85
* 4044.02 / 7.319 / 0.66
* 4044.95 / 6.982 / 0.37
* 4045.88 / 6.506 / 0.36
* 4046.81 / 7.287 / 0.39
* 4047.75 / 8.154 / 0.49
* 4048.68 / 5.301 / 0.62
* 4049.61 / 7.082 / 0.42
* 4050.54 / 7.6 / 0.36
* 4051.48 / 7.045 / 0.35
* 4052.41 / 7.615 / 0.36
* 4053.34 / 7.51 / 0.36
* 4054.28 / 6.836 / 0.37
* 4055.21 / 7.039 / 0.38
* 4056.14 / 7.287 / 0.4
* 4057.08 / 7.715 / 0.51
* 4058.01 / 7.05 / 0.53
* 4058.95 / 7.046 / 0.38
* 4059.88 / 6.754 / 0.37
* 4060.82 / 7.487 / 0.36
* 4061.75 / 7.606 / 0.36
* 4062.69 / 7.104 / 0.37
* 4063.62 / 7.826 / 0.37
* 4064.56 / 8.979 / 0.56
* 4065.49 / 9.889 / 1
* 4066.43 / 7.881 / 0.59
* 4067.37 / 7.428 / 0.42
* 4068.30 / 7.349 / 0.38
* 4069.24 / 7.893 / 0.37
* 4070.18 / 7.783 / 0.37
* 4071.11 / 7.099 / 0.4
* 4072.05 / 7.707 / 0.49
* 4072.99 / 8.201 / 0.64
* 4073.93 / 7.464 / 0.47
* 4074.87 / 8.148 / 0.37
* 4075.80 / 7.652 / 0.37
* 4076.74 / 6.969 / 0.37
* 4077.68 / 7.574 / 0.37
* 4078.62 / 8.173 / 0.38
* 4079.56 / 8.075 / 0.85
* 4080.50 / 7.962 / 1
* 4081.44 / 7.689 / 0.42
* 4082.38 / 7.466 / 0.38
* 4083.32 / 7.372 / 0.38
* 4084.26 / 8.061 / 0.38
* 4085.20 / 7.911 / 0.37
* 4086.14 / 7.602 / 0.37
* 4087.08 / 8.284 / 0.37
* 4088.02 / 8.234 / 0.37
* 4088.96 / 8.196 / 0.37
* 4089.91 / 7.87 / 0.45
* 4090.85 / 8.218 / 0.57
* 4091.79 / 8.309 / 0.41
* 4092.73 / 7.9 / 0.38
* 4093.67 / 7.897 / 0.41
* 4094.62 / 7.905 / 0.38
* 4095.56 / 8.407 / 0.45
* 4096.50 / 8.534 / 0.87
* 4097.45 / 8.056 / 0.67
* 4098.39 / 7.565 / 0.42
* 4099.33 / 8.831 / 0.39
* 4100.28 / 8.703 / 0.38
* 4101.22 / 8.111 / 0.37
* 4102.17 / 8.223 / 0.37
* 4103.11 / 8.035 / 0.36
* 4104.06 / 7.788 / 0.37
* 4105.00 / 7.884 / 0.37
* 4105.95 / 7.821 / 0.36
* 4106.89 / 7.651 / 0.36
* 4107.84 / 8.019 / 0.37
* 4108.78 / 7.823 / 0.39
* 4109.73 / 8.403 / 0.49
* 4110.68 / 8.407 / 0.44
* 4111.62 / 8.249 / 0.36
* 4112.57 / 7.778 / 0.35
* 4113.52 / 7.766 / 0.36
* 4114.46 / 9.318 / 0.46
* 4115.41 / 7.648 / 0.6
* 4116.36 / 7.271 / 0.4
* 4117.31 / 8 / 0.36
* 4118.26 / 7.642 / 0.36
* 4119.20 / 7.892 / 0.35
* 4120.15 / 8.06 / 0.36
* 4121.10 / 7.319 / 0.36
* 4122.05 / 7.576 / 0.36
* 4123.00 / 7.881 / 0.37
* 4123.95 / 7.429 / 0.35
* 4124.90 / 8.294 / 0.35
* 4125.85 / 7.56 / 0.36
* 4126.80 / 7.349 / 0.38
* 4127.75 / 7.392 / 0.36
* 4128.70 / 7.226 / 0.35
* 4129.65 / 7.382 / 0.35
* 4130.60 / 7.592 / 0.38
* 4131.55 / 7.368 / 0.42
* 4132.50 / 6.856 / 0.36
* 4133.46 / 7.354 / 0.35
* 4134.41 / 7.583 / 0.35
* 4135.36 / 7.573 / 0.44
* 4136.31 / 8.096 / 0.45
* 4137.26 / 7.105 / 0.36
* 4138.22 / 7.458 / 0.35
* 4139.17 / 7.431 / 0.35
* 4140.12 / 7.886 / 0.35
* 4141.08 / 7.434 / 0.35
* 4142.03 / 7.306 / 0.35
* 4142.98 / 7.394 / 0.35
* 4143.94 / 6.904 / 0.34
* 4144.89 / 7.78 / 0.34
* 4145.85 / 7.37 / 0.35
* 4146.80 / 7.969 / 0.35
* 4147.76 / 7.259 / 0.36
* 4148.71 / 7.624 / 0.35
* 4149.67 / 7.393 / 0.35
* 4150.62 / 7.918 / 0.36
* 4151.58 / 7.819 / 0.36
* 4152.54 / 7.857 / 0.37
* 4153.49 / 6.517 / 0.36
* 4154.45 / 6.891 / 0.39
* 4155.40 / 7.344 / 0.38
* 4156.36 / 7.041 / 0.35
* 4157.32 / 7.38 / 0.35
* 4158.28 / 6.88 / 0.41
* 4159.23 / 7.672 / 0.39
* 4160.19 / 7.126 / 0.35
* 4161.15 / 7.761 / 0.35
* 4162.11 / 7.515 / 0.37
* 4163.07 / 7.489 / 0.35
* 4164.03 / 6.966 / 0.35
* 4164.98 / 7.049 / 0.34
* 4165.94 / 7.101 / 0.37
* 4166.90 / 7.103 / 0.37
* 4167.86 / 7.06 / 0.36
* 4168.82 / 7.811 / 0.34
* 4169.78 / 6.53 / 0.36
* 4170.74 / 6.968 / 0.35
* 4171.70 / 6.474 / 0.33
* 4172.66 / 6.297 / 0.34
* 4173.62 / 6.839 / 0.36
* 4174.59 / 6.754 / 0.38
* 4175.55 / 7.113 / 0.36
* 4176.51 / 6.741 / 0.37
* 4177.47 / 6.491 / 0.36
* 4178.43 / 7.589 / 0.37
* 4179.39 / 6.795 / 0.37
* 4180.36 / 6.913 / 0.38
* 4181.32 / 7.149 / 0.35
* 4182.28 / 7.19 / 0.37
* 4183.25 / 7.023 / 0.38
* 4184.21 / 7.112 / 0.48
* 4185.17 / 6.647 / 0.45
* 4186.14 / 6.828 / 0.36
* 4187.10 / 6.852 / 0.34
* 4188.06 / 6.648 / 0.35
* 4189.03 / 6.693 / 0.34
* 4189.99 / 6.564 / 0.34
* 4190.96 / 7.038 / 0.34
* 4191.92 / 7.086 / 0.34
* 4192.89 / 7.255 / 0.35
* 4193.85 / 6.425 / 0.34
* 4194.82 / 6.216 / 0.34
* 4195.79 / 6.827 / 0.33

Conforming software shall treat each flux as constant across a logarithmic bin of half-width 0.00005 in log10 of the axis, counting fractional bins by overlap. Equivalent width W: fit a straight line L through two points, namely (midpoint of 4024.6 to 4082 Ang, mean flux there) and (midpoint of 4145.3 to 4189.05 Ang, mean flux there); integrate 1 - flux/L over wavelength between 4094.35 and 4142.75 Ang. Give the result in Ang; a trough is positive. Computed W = -3.4 Ang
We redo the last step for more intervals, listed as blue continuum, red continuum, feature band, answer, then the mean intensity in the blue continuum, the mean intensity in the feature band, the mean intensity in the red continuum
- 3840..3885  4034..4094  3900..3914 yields 0.8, 9.44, 8.52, 7.61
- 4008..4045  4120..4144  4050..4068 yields 0.2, 7.69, 7.56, 7.49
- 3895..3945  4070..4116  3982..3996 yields 0.1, 8.46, 8.19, 7.97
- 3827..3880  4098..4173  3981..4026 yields 2.4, 9.33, 7.95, 7.57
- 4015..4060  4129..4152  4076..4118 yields -2.8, 7.49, 7.99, 7.49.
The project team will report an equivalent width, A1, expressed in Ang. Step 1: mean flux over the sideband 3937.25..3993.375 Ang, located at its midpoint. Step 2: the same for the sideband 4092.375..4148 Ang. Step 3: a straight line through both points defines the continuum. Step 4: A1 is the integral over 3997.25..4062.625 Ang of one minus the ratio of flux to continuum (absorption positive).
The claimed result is 4.2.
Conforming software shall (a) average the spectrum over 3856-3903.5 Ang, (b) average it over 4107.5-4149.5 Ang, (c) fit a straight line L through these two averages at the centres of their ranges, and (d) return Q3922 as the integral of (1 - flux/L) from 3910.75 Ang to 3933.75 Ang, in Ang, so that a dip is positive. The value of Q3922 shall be 2.1 Ang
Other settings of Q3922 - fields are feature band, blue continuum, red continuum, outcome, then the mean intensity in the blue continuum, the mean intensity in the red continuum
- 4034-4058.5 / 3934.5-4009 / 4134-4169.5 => 1.8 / 8.23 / 7.4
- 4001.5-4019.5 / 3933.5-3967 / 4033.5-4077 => 0.0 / 8.38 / 7.49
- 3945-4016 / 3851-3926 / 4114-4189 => 2.6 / 9.13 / 7.32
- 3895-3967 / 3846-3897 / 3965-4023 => 2.2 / 9.44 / 8.03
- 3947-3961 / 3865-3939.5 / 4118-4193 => -0.1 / 8.89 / 7.26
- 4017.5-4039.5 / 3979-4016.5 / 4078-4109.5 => 0.9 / 8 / 8.02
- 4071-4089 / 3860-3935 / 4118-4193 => -0.1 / 8.96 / 7.26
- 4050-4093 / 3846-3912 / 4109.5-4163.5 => 1.5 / 9.29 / 7.57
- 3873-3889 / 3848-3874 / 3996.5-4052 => 0.3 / 9.6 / 7.64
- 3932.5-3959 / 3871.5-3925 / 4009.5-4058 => 0.2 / 8.93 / 7.52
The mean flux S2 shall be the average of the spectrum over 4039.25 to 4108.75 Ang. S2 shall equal 7.72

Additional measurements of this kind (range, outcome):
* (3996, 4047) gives 7.7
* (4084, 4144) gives 7.83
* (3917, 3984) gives 8.29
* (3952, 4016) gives 8.17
